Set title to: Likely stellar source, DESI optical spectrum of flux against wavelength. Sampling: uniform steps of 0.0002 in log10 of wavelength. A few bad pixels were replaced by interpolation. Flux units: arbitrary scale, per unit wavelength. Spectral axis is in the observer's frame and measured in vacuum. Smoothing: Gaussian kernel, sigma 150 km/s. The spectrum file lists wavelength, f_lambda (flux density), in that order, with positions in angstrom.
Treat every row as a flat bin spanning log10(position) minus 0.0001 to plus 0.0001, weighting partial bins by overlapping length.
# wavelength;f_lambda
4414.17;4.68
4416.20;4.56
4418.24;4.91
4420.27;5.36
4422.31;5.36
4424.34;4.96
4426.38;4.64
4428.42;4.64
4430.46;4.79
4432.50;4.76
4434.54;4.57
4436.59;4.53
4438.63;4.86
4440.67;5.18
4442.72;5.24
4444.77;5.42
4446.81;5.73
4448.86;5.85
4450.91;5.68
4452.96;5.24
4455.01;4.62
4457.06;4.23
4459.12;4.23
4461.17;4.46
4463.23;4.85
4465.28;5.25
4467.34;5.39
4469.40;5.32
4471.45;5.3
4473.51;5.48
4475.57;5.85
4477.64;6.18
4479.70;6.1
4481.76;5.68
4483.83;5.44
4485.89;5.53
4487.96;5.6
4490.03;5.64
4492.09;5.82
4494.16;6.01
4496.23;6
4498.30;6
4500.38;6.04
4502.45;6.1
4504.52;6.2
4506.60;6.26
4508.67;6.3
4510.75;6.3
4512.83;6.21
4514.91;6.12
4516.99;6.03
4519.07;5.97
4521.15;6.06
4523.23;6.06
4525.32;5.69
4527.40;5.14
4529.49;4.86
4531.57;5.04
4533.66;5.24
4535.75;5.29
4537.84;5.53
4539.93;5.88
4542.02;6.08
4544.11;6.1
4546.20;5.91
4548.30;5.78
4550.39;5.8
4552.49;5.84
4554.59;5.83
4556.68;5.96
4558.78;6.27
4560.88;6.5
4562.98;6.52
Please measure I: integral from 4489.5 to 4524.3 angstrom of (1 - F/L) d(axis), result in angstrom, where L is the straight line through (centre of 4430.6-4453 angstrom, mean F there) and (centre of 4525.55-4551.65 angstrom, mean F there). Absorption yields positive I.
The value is -4.1 angstrom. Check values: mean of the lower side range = 5.17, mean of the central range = 6.07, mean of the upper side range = 5.56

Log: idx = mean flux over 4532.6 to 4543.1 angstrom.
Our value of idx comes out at 5.6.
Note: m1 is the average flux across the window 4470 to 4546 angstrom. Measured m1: 5.81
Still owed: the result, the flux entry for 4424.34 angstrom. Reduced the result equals 4.96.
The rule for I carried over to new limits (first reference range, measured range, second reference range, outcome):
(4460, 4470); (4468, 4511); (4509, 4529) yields -3.3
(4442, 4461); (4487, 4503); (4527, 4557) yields -1.6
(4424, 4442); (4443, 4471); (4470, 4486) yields 0.8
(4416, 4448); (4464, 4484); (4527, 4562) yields -1.3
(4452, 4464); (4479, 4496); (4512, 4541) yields -2.3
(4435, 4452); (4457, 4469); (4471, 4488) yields 1.5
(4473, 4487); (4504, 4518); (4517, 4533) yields -1.4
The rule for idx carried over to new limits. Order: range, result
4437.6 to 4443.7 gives 5.09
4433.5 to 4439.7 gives 4.66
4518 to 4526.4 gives 5.94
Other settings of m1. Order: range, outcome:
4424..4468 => 4.96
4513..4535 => 5.64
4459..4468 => 4.88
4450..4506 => 5.5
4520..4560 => 5.71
